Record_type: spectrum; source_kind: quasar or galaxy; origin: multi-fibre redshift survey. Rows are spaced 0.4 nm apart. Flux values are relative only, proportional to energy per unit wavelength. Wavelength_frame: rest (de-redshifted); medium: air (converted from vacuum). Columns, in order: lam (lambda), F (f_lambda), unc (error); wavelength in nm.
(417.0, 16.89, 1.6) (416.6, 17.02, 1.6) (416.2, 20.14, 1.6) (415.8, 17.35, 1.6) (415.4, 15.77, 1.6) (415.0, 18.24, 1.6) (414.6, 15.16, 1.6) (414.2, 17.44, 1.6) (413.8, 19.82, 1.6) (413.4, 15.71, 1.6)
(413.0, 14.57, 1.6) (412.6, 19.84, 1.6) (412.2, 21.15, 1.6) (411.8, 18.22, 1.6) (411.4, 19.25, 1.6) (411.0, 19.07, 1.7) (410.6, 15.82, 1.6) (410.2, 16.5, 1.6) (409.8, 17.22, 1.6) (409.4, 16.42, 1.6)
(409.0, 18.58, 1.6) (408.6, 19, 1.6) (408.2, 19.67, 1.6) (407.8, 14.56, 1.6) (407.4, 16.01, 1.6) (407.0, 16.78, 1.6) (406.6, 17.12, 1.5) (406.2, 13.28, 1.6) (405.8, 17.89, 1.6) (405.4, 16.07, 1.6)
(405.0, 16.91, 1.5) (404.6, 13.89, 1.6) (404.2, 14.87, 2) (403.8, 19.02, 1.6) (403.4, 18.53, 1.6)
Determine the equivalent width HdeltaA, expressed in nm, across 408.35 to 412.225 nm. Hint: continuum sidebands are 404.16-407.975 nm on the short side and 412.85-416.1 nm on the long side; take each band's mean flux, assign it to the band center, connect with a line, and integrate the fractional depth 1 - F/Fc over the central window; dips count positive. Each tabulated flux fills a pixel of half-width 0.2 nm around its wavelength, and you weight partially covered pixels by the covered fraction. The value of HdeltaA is -0.39 nm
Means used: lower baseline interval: 15.8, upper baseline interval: 16.9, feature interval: 18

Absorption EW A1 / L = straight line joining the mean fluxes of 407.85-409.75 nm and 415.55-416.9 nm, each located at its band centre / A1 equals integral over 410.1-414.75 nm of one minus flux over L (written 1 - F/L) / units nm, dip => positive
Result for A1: 0.06 nm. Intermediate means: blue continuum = 18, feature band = 17.8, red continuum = 18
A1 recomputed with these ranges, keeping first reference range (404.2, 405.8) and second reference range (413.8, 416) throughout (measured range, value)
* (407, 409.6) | -0.18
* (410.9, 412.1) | -0.17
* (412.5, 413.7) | 0.01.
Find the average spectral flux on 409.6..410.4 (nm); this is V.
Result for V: 16.9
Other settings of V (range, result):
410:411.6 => 17.7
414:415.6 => 16.7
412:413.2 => 18.5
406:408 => 15.6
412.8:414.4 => 16.9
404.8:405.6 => 16.5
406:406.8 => 15.2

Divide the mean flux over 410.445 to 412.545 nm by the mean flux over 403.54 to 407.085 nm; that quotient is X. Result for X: 1.16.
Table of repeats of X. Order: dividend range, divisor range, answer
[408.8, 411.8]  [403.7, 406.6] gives 1.10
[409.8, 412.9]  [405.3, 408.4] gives 1.12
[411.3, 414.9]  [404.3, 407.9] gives 1.13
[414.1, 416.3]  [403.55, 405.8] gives 1.05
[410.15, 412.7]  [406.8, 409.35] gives 1.07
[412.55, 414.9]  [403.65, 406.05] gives 1.04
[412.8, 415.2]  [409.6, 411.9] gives 0.95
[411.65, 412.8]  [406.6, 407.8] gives 1.22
